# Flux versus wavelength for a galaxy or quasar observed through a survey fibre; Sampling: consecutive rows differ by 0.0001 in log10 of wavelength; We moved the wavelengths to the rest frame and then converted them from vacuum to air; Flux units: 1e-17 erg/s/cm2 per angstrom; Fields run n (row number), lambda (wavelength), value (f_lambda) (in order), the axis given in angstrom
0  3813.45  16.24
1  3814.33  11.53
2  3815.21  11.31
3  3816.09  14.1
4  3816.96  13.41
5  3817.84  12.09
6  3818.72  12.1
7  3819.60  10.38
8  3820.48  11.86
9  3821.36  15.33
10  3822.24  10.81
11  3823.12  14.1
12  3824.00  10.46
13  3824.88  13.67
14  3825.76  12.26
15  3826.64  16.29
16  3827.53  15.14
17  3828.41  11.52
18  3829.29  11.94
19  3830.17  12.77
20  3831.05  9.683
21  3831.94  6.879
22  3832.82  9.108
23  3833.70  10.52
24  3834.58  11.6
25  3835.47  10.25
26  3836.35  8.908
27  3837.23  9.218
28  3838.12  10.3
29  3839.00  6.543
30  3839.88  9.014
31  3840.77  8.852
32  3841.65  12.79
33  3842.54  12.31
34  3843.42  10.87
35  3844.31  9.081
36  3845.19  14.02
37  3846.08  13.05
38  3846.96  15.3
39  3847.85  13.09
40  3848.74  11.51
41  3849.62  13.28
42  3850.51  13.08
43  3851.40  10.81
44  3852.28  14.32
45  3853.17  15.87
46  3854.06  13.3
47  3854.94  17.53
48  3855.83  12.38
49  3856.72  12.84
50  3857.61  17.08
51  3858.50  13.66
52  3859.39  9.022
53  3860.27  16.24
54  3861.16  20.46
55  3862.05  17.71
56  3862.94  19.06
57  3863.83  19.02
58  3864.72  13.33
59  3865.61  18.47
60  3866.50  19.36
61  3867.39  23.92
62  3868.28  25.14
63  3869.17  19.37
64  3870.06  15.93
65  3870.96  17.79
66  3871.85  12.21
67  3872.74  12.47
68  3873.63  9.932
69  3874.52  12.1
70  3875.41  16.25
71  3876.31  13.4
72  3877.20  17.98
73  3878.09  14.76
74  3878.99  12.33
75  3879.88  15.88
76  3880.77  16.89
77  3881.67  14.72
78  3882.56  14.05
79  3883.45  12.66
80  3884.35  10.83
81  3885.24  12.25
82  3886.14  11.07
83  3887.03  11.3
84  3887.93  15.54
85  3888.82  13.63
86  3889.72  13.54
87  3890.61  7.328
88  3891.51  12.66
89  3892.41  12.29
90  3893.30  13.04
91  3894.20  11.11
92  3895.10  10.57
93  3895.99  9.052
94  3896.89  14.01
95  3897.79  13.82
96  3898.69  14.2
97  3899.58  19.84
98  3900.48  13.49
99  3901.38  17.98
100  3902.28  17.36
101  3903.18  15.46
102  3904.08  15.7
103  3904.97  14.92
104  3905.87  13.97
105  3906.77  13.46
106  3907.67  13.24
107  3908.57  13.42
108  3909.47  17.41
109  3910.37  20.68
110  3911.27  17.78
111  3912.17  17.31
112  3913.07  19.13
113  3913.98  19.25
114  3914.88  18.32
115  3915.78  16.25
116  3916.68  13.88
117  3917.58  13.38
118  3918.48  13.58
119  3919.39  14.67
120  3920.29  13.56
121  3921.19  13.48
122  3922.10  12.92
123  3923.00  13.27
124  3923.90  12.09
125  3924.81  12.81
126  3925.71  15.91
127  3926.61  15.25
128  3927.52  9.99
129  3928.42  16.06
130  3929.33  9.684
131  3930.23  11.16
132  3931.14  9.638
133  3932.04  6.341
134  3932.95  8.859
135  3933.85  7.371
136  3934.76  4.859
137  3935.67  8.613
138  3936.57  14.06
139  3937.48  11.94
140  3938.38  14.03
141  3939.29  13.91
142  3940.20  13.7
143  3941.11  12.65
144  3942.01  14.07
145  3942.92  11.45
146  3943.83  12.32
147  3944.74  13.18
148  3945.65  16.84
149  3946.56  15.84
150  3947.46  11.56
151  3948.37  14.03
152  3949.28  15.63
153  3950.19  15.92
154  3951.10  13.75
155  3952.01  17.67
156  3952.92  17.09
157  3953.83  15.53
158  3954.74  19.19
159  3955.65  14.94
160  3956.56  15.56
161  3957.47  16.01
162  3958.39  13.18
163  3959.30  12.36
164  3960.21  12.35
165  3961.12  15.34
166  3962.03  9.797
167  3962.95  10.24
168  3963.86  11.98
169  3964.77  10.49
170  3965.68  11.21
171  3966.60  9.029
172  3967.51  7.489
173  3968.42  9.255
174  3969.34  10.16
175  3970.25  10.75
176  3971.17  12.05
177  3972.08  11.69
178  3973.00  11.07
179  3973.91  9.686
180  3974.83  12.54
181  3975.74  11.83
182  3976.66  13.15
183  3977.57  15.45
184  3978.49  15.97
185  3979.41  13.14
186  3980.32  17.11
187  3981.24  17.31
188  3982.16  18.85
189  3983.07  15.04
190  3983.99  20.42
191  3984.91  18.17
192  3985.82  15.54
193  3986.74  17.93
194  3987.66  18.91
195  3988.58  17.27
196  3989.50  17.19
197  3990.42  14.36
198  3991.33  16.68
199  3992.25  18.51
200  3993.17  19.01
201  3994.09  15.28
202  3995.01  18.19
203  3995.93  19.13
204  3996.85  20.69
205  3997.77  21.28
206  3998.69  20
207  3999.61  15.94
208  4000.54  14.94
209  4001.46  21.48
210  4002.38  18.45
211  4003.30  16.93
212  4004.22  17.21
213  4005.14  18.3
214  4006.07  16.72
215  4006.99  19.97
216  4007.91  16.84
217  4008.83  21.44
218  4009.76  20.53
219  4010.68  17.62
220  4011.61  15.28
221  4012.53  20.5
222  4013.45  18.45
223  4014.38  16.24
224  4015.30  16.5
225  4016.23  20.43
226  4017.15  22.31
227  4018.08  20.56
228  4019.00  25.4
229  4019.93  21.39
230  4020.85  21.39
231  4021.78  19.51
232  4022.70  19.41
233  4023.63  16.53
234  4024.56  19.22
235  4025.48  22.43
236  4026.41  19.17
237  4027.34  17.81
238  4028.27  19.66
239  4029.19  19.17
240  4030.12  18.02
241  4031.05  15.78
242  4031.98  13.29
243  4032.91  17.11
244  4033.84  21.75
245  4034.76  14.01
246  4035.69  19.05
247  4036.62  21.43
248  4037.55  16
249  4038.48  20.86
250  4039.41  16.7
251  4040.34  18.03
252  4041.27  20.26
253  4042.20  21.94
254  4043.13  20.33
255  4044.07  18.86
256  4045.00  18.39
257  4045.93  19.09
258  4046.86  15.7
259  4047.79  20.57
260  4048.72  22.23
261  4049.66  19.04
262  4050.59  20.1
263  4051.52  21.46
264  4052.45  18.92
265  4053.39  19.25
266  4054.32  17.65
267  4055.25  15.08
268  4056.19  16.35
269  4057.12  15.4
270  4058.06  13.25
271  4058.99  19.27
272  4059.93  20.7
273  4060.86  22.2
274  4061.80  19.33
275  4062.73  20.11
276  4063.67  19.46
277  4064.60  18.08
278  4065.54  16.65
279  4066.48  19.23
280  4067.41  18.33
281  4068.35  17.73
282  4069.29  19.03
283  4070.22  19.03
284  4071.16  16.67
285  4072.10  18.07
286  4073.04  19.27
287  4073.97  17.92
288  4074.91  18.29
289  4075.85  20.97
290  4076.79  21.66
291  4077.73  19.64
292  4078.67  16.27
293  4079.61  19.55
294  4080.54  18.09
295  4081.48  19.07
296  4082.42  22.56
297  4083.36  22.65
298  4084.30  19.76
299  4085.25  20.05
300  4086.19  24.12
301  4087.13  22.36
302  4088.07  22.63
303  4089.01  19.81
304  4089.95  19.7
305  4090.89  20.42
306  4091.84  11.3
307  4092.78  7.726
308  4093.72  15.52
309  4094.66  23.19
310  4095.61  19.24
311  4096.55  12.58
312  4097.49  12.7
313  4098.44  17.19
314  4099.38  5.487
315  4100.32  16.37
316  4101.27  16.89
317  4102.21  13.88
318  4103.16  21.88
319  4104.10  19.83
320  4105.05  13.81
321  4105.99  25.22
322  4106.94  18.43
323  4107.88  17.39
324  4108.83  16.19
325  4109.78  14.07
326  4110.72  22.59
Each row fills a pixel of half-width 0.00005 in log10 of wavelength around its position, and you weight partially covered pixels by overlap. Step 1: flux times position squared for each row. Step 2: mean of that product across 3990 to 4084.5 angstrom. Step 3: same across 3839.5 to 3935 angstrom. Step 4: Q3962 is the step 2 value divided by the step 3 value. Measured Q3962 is 1.4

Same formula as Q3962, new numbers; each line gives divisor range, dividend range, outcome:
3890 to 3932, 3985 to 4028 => 1.39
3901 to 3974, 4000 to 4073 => 1.47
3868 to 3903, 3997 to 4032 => 1.44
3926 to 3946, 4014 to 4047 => 1.71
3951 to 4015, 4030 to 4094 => 1.24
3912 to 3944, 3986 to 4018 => 1.47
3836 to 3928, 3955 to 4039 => 1.24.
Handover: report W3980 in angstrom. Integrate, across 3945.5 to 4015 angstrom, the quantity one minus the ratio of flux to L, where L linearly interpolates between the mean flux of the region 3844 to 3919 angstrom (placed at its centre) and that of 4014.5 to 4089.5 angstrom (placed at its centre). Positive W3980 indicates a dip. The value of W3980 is 7.2 angstrom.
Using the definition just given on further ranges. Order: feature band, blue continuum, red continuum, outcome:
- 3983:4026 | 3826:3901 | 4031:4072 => -3.46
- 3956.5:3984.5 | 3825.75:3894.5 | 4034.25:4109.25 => 5.56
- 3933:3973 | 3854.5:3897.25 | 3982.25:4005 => 9.65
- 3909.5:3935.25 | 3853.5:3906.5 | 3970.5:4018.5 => 3.40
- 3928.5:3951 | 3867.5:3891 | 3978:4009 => 5.69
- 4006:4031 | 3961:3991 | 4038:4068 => -4.30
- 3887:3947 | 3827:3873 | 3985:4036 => 7.86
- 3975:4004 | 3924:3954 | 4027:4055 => -2.68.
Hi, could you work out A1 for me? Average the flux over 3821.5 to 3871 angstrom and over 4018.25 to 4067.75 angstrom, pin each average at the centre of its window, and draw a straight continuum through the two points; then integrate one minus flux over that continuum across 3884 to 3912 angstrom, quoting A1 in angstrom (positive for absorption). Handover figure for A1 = 1.9 angstrom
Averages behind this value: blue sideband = 13.6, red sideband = 18.9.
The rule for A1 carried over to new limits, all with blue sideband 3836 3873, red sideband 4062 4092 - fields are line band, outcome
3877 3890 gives 1.0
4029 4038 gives 0.4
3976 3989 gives 0.4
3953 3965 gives 2.1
